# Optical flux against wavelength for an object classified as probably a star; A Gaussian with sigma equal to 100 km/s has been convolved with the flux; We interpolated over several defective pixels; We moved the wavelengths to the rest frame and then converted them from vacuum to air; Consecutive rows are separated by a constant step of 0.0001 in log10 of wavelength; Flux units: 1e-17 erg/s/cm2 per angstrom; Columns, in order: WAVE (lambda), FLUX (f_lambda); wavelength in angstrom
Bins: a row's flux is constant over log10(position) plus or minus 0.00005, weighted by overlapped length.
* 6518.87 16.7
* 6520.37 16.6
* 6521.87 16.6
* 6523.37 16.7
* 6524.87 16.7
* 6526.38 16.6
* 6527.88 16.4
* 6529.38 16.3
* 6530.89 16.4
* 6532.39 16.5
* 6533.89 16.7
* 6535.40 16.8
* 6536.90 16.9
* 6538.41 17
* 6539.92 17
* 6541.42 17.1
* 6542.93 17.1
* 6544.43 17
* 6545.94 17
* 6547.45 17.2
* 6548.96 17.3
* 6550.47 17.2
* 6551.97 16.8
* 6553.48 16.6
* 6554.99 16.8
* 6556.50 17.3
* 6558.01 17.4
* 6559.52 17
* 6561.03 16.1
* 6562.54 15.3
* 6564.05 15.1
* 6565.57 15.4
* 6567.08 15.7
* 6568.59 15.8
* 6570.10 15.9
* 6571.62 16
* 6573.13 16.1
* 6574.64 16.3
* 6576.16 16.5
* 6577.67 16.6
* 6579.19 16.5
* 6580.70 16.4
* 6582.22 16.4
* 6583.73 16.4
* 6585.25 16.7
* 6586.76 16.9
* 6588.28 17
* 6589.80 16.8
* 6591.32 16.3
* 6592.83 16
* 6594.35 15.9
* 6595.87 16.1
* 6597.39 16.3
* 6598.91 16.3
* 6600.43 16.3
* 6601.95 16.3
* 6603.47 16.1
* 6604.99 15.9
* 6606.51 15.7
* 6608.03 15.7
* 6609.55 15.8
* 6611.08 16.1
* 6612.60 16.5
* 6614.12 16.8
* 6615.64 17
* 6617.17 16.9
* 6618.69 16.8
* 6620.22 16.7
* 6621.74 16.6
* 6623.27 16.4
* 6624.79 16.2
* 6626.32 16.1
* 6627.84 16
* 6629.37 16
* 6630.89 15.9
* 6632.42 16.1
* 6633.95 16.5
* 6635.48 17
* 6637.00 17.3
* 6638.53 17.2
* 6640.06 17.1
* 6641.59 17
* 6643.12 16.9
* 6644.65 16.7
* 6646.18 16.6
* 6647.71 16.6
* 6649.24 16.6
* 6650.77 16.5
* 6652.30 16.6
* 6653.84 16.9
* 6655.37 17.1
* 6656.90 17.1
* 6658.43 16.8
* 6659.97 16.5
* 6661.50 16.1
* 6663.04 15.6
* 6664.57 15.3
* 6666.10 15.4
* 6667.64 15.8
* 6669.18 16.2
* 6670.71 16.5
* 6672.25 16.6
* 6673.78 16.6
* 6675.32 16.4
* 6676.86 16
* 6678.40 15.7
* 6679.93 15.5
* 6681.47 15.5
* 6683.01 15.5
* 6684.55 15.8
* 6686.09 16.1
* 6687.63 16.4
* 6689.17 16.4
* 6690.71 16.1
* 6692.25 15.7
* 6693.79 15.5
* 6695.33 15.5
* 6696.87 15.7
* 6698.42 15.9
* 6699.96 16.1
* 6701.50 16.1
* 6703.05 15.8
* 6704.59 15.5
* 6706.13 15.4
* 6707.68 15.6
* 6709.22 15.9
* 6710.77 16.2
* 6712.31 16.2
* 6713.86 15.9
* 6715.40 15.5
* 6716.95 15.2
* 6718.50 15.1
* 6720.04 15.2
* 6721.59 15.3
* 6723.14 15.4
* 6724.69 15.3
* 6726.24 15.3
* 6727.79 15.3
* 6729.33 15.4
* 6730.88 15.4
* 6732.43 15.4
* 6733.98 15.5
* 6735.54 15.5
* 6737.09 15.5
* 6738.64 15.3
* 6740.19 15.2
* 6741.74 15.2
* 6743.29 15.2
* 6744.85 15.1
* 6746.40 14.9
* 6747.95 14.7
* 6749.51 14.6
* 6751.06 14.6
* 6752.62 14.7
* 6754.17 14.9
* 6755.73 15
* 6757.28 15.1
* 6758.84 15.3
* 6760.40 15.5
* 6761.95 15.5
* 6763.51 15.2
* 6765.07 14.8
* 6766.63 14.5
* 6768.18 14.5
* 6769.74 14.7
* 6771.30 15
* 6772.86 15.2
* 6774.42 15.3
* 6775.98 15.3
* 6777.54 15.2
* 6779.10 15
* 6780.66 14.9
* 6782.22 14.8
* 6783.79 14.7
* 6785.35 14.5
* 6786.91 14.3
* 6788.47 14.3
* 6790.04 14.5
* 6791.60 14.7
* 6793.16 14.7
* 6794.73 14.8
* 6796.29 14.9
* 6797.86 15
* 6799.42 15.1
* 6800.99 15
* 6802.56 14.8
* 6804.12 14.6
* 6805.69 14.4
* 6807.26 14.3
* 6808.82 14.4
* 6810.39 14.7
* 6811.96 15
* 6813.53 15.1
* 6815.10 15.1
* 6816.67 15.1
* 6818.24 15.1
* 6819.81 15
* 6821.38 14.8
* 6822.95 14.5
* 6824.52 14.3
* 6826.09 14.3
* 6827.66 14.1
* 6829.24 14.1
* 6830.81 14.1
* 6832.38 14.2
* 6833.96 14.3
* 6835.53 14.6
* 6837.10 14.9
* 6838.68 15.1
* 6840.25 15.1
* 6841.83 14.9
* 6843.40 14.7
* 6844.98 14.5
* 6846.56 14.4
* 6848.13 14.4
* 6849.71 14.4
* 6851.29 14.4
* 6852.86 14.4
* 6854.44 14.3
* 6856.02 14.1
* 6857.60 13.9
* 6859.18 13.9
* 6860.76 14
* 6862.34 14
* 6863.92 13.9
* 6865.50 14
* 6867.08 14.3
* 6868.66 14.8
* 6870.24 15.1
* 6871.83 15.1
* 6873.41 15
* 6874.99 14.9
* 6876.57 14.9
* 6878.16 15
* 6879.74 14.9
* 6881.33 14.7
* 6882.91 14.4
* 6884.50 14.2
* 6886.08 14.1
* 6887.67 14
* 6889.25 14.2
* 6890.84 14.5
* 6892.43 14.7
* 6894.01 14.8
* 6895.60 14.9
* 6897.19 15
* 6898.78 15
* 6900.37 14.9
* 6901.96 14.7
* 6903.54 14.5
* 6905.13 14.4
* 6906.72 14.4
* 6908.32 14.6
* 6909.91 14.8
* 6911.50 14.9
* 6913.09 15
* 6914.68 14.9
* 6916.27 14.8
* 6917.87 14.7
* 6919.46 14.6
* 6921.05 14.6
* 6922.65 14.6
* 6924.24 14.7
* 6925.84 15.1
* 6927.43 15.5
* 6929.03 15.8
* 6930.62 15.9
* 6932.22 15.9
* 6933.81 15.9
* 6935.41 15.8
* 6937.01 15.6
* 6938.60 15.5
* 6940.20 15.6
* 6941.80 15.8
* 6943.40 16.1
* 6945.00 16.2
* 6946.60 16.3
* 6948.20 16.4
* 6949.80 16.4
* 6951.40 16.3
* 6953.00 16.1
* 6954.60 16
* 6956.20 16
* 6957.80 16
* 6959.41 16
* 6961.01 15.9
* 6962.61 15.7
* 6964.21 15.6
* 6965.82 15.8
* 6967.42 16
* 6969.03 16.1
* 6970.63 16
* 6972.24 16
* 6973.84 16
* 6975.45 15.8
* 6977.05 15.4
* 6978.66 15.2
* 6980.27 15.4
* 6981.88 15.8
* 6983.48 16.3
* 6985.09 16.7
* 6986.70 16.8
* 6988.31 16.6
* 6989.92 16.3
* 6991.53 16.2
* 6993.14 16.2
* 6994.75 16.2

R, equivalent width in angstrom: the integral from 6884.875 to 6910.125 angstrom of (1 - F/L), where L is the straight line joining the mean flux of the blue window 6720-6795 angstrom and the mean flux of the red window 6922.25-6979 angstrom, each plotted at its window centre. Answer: 1.6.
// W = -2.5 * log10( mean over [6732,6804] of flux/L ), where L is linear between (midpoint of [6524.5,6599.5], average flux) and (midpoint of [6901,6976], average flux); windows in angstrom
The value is 0.07 mag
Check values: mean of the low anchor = 16.5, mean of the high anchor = 15.5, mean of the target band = 15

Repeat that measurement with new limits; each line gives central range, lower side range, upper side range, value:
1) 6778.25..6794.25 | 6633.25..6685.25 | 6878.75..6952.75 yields 0.08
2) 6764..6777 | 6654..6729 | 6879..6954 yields 0.05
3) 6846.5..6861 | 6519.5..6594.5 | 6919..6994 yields 0.13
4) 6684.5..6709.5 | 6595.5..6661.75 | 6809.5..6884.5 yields 0.00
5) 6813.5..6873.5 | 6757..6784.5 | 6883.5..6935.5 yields 0.03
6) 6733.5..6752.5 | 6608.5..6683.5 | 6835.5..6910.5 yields 0.04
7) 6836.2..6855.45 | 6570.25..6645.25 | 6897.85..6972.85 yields 0.08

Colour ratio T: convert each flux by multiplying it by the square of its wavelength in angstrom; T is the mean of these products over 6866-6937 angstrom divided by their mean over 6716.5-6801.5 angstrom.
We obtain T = 1.03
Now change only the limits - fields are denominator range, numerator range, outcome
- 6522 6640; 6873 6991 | 1.04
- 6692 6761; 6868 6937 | 1.02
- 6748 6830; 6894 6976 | 1.09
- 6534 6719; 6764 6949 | 0.97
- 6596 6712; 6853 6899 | 0.95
